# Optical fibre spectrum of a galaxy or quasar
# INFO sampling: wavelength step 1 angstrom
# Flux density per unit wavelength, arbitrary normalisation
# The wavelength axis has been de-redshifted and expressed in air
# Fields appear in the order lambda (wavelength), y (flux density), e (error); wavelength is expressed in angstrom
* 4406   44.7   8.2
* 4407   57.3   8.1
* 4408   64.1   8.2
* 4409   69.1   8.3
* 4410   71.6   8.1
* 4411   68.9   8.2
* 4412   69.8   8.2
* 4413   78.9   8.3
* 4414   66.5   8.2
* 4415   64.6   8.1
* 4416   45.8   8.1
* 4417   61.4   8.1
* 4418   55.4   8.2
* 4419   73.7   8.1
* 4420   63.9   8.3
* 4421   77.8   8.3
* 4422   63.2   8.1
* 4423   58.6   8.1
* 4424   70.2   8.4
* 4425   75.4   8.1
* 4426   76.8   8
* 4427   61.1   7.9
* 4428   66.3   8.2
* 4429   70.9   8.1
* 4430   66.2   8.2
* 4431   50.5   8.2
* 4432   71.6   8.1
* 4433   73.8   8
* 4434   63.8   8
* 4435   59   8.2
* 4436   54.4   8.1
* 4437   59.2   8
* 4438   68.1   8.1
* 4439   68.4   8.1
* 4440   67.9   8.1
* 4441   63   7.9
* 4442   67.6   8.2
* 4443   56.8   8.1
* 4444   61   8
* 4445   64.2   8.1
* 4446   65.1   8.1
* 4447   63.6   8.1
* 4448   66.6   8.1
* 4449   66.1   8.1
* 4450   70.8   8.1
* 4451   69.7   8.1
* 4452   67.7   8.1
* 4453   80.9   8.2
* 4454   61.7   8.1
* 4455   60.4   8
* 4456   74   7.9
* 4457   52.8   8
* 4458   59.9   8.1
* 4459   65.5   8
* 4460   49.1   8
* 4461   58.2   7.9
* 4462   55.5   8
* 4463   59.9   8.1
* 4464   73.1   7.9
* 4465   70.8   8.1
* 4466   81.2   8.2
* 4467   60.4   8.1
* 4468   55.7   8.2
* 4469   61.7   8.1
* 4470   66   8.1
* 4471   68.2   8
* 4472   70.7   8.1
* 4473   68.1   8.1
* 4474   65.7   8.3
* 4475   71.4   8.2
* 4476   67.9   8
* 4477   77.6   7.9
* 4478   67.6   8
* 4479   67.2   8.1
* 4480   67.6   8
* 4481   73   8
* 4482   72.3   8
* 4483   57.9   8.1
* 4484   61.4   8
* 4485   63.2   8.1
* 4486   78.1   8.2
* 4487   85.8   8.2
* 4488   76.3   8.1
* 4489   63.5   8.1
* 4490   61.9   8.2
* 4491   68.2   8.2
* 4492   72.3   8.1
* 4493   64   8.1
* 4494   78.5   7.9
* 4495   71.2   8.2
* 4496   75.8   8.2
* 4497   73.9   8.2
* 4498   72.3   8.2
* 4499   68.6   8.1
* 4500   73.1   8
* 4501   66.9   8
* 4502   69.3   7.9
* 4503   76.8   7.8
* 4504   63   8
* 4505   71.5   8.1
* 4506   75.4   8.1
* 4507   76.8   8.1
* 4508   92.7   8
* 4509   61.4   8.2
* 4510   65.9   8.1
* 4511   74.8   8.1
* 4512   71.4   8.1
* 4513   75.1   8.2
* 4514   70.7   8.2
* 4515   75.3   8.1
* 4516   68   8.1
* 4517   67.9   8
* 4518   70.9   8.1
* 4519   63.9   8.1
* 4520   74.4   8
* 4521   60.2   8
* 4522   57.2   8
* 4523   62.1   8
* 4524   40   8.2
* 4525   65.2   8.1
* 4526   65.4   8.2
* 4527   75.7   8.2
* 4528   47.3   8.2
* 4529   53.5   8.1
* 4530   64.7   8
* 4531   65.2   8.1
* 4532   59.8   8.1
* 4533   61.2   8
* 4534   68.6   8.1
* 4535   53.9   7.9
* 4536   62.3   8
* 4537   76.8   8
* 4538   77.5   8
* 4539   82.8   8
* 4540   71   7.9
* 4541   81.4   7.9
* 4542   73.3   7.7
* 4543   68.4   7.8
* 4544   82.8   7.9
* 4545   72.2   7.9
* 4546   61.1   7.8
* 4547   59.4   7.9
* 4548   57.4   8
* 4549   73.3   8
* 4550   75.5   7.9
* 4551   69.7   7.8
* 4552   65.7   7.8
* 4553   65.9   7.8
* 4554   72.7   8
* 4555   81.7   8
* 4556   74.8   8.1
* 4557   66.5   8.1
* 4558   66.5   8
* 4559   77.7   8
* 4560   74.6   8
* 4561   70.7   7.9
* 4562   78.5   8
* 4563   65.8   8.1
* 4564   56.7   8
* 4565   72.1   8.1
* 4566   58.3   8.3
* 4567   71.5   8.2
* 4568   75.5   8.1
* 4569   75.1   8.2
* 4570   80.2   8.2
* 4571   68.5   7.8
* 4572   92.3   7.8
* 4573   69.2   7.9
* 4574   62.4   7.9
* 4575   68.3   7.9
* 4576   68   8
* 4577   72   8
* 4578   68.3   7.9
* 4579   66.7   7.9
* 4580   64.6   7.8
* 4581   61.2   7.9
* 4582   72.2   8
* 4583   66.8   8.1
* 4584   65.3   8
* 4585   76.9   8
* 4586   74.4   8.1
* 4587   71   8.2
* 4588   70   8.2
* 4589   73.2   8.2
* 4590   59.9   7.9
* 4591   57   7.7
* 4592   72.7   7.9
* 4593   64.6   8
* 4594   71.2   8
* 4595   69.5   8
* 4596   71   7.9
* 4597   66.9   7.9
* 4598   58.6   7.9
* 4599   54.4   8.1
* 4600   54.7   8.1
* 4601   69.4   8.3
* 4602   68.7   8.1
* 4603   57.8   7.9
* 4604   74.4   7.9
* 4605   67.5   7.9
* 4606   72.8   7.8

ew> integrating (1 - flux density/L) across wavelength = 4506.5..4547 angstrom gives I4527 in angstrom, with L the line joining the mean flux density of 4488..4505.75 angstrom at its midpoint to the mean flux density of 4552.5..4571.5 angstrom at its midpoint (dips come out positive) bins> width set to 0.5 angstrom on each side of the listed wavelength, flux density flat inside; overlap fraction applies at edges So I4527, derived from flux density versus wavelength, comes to 1.6 angstrom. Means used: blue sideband 70.3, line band 67.9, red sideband 71.2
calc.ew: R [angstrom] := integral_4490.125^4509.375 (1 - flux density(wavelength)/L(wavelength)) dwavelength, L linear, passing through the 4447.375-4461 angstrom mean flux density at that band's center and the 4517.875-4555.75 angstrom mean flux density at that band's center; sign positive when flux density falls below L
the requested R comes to -1.8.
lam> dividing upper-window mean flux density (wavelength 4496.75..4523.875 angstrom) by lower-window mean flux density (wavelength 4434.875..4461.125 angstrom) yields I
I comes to 1.09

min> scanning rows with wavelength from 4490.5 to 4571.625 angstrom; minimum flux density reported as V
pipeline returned 40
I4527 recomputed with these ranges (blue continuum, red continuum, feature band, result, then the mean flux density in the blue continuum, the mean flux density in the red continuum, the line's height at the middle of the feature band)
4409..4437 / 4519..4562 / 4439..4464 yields 0.9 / 65.9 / 67.6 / 66.3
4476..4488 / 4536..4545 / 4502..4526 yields 1.5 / 70.3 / 75.7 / 73.3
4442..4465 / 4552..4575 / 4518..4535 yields 1.8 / 64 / 71.5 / 69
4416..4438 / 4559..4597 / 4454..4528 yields -0.9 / 65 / 69.7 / 67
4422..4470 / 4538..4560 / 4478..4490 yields -0.3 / 64.8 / 71.6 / 67.3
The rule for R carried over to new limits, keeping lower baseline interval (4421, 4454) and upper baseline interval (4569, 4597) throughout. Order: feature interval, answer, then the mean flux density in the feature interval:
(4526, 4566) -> 0.0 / 68.7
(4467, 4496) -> -0.7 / 68.7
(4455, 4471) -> 0.9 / 63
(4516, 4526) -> 0.8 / 62.9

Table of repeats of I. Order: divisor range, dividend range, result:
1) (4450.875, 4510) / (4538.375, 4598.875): 1.02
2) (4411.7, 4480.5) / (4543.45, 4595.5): 1.06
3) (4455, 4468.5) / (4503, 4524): 1.11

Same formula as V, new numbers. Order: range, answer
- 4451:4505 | 49.1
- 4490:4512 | 61.4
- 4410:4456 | 45.8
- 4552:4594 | 56.7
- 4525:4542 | 47.3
